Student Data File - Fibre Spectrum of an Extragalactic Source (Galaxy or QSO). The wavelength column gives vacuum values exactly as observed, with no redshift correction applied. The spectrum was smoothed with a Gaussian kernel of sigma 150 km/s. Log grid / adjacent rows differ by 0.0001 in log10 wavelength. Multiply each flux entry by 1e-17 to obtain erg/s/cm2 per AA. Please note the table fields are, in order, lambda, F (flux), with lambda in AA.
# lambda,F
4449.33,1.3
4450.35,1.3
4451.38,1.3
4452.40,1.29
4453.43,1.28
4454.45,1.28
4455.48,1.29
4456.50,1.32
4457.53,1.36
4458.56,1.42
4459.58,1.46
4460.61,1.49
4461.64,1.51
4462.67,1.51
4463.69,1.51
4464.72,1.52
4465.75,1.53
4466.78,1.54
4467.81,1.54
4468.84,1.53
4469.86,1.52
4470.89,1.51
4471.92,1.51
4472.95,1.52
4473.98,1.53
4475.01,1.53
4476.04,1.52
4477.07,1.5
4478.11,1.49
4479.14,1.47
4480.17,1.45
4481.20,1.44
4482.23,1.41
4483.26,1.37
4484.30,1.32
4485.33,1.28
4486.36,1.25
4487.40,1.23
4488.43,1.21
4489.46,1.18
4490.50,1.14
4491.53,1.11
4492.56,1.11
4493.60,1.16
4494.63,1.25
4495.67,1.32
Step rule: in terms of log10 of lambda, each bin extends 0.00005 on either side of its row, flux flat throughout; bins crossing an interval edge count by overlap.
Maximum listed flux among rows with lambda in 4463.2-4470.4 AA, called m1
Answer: 1.54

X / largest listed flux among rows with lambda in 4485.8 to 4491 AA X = 1.25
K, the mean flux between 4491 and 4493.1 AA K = 1.11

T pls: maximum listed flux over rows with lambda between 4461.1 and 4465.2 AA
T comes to 1.52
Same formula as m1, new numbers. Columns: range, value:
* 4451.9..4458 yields 1.36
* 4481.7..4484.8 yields 1.41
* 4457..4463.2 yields 1.51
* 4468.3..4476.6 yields 1.53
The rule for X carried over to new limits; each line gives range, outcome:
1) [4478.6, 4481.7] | 1.47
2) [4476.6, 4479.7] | 1.5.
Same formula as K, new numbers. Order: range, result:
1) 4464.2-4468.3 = 1.53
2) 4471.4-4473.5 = 1.51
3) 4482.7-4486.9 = 1.3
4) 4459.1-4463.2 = 1.49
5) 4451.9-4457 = 1.29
